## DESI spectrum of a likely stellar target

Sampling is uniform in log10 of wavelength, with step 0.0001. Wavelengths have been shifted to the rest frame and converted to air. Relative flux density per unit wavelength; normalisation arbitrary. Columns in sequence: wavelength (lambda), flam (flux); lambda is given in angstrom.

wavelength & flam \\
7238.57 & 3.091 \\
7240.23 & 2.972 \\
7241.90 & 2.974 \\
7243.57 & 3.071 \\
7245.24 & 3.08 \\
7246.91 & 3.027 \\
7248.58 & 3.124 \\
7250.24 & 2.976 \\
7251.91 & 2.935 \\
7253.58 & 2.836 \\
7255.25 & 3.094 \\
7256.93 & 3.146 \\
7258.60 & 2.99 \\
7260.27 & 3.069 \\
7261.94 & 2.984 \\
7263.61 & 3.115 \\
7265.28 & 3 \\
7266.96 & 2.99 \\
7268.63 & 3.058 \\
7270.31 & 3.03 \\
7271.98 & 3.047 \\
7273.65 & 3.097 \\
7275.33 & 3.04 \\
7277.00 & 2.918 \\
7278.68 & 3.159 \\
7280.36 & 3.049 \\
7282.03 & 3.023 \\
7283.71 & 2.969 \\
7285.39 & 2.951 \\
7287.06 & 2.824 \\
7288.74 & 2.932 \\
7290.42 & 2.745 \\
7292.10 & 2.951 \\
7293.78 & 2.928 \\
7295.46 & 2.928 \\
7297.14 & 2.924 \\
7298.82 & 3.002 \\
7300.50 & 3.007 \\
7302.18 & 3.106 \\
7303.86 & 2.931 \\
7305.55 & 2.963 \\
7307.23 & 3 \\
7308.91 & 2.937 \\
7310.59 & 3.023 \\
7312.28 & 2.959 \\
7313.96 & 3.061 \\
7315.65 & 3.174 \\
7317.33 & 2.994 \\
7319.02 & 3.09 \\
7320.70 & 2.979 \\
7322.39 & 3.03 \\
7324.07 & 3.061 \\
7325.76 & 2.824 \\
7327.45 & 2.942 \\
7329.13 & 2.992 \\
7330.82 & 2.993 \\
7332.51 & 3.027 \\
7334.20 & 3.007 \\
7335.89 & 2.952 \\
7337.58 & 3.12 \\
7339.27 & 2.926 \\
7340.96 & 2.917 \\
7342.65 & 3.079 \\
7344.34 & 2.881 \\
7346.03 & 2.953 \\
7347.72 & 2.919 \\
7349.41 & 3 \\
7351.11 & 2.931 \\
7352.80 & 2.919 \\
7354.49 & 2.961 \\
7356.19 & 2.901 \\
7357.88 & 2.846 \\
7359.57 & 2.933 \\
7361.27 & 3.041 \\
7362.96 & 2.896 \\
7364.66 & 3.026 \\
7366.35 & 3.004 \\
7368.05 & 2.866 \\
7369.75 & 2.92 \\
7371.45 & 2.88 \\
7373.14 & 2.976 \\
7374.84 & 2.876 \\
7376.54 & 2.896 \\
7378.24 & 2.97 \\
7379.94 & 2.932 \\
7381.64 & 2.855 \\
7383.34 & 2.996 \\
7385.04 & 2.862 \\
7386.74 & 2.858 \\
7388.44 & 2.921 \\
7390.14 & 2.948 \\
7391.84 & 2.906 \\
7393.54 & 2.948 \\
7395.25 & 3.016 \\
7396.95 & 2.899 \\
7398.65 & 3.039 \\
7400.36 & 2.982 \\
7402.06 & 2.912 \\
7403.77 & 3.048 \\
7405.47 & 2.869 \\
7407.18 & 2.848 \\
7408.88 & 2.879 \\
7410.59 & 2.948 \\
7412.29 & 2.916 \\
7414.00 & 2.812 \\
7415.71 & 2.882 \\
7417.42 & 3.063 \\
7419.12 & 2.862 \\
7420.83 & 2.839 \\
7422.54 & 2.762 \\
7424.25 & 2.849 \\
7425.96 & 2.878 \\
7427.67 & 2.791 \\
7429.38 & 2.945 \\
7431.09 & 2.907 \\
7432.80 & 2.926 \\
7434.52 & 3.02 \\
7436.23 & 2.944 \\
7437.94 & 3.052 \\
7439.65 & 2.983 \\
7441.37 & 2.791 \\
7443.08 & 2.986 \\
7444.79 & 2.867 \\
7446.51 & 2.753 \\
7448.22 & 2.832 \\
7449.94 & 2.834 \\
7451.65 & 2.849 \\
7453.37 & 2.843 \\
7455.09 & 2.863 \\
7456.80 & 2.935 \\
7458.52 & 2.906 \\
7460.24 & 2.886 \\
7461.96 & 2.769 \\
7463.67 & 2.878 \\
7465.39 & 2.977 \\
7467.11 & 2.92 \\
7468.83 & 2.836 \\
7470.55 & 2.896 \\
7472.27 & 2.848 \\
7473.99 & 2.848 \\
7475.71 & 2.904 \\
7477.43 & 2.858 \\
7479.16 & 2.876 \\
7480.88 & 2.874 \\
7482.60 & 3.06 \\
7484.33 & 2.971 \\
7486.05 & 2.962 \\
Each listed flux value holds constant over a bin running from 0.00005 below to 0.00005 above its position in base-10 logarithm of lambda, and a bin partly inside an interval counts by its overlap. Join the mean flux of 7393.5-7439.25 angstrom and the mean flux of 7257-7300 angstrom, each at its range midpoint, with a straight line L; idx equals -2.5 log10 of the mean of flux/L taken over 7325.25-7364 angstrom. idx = 0.00 mag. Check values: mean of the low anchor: 2.99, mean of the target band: 2.96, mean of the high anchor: 2.92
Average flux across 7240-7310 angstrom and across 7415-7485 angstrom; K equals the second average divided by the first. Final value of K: 1.0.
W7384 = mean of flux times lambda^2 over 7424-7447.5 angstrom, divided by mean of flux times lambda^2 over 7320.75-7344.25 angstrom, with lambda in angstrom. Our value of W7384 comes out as 1.0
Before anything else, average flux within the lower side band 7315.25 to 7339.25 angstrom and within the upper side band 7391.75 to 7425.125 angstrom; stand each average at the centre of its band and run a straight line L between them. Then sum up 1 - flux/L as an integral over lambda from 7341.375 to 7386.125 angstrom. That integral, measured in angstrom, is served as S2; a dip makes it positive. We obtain 0.5 angstrom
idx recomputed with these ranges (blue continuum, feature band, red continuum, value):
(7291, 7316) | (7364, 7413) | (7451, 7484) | 0.00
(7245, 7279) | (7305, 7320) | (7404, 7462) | -0.01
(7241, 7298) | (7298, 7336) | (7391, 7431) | -0.01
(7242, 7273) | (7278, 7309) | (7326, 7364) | 0.01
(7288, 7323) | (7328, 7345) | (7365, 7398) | -0.01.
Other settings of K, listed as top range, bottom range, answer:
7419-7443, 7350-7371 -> 0.99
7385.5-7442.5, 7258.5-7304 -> 0.97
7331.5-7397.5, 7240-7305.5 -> 0.98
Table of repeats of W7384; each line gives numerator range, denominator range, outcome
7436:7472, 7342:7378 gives 1.01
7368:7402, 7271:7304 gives 1.01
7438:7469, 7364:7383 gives 1.00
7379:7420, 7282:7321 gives 1.01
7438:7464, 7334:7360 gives 1.00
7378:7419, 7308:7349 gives 1.00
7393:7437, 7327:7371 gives 1.00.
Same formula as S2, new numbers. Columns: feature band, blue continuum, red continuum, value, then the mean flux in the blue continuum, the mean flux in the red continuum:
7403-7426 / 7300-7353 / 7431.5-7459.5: 0.3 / 2.99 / 2.9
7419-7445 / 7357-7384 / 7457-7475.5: 0.0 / 2.93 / 2.88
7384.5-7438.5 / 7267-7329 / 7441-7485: 0.0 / 2.99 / 2.88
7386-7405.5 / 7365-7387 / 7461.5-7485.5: -0.2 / 2.92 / 2.9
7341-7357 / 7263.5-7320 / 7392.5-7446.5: 0.1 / 3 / 2.92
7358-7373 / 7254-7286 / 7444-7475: 0.0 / 3.04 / 2.86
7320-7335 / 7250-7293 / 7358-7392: -0.1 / 3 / 2.93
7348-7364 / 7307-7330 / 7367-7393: 0.1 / 3.01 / 2.91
